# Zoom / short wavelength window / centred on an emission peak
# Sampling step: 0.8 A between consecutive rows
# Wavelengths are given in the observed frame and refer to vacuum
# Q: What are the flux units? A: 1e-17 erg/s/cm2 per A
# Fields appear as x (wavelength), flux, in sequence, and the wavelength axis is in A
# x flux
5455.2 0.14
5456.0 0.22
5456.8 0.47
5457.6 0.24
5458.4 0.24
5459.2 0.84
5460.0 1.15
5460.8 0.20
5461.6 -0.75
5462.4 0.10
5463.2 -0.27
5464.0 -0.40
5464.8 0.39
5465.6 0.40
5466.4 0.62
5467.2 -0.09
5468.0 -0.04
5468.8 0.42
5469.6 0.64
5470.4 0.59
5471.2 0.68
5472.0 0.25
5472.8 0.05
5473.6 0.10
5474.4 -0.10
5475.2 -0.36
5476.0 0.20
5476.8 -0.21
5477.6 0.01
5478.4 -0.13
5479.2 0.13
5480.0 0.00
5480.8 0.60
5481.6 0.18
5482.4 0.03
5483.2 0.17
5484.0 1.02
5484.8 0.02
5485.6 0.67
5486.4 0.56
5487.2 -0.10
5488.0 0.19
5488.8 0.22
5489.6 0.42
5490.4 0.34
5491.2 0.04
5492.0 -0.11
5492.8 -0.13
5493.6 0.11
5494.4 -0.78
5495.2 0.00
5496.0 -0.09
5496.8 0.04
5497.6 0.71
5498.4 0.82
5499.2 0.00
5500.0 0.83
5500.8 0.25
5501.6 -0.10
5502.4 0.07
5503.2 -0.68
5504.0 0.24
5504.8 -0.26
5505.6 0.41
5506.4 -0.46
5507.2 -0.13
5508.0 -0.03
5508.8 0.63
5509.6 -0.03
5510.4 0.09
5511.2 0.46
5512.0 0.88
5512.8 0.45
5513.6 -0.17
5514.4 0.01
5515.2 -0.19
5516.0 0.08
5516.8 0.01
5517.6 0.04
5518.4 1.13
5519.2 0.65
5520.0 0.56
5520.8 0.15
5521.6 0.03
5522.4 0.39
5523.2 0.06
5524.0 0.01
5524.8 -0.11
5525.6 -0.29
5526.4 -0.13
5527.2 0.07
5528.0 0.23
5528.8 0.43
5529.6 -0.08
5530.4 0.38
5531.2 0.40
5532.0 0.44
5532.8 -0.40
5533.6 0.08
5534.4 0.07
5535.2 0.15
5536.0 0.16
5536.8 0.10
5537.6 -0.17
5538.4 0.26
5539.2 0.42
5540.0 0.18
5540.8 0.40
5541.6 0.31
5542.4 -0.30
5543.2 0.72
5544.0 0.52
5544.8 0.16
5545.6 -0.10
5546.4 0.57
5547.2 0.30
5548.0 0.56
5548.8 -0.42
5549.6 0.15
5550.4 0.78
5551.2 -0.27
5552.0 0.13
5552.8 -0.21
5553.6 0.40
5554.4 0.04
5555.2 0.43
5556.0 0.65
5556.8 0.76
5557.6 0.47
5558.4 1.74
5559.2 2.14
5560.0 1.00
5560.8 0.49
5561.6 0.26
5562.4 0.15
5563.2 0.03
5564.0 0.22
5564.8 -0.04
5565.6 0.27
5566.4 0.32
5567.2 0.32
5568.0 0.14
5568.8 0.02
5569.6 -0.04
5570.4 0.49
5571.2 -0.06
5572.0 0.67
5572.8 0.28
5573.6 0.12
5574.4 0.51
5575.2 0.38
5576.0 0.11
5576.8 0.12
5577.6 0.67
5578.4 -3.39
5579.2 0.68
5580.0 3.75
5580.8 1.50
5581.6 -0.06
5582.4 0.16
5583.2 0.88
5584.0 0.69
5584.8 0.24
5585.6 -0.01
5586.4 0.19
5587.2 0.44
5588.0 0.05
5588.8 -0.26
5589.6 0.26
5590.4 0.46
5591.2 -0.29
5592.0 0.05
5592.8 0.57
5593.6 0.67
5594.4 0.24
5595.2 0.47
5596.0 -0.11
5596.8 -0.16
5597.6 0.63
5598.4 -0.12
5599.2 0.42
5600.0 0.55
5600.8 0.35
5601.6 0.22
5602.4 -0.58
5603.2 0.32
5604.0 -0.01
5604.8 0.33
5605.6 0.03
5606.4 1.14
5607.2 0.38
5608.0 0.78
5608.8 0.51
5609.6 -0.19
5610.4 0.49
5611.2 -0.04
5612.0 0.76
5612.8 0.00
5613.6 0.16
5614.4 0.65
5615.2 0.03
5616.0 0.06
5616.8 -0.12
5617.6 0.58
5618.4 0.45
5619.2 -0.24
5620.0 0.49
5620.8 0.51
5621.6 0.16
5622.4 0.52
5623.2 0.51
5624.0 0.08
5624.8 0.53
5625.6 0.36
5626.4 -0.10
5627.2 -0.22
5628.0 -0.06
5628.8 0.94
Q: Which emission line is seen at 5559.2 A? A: Hbeta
